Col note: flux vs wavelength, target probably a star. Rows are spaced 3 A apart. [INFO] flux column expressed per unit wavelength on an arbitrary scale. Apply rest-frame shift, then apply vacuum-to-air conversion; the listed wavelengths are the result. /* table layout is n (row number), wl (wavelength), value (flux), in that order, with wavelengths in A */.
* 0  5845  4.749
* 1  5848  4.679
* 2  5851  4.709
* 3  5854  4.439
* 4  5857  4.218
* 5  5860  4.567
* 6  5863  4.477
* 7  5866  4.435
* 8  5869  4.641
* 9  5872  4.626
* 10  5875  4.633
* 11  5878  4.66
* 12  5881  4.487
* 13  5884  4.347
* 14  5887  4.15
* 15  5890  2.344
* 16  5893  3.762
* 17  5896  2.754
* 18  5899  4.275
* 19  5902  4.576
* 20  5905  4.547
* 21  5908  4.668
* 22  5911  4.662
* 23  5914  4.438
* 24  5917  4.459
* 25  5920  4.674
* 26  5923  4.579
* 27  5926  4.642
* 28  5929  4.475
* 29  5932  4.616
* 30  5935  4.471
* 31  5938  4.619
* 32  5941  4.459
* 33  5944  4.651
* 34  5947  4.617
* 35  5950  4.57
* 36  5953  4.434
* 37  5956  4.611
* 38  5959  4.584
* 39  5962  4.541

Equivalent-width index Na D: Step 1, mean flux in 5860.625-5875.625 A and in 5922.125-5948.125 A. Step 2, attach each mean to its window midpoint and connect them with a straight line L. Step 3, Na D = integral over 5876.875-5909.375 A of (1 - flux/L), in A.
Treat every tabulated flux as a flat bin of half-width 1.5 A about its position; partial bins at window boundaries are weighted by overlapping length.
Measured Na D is 3.7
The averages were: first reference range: 4.56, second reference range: 4.57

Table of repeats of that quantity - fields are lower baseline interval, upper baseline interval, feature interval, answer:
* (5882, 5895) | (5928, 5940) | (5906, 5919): -1.4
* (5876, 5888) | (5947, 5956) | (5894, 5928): 0.7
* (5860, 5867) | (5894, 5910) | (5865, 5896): 1.5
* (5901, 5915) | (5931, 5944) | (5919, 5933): -0.1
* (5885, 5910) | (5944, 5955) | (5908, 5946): -2.6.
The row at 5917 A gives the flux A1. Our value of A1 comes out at 4.459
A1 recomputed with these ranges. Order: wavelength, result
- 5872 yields 4.626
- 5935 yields 4.471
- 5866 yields 4.435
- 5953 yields 4.434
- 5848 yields 4.679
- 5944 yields 4.651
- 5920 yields 4.674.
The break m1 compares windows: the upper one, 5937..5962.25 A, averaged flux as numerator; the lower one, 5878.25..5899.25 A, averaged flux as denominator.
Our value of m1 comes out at 1.2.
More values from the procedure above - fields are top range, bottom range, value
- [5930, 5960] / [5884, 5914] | 1.14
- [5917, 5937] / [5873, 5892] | 1.11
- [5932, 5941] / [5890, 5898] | 1.44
